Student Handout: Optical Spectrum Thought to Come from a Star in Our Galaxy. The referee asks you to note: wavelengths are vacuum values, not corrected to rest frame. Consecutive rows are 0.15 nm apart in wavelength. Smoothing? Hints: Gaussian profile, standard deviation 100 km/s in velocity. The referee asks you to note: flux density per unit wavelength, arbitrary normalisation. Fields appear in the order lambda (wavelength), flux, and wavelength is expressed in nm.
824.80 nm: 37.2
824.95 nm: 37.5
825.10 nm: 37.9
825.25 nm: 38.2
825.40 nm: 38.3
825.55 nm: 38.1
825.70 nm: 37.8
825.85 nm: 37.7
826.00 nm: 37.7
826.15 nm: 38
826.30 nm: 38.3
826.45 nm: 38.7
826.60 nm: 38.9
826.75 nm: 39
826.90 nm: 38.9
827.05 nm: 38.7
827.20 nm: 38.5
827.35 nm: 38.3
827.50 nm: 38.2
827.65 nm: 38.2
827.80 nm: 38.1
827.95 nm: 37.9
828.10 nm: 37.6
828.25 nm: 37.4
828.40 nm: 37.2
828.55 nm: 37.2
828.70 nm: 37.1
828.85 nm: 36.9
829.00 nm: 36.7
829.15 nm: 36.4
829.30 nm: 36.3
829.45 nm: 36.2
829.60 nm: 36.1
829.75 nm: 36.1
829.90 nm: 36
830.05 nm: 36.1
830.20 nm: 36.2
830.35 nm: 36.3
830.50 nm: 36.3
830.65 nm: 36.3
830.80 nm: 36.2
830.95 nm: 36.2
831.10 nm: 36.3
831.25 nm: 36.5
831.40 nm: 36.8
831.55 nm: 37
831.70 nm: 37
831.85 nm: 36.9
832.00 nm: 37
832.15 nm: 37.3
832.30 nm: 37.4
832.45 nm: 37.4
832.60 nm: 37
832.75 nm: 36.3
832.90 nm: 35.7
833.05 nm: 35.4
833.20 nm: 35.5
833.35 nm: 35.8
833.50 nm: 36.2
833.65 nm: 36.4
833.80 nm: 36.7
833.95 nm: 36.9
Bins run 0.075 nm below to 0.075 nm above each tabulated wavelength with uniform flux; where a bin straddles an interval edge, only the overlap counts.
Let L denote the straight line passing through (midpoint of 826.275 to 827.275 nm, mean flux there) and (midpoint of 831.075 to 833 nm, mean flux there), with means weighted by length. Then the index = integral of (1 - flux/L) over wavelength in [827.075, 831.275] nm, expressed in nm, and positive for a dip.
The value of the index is 0.11 nm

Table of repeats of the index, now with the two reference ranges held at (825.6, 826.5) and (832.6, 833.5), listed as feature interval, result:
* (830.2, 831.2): 0.009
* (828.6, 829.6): 0.014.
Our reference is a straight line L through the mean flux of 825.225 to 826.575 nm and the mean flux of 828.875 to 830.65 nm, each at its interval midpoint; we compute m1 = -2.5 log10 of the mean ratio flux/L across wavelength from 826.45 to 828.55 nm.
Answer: -0.02 mag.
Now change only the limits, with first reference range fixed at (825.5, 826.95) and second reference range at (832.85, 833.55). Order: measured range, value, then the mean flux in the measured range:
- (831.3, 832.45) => -0.026 mag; 37.1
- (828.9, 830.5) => 0.022 mag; 36.3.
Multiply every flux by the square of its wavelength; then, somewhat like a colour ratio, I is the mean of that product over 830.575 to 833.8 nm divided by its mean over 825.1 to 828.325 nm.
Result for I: 1.0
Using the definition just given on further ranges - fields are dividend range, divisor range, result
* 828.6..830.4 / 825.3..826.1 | 0.97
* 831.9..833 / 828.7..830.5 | 1.02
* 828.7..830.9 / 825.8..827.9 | 0.95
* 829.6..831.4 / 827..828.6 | 0.96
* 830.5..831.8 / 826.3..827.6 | 0.96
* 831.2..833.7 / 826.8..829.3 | 0.98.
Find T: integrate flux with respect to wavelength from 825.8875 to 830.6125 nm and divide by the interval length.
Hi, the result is 37.4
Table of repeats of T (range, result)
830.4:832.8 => 36.7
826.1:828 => 38.5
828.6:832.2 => 36.5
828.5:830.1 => 36.5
